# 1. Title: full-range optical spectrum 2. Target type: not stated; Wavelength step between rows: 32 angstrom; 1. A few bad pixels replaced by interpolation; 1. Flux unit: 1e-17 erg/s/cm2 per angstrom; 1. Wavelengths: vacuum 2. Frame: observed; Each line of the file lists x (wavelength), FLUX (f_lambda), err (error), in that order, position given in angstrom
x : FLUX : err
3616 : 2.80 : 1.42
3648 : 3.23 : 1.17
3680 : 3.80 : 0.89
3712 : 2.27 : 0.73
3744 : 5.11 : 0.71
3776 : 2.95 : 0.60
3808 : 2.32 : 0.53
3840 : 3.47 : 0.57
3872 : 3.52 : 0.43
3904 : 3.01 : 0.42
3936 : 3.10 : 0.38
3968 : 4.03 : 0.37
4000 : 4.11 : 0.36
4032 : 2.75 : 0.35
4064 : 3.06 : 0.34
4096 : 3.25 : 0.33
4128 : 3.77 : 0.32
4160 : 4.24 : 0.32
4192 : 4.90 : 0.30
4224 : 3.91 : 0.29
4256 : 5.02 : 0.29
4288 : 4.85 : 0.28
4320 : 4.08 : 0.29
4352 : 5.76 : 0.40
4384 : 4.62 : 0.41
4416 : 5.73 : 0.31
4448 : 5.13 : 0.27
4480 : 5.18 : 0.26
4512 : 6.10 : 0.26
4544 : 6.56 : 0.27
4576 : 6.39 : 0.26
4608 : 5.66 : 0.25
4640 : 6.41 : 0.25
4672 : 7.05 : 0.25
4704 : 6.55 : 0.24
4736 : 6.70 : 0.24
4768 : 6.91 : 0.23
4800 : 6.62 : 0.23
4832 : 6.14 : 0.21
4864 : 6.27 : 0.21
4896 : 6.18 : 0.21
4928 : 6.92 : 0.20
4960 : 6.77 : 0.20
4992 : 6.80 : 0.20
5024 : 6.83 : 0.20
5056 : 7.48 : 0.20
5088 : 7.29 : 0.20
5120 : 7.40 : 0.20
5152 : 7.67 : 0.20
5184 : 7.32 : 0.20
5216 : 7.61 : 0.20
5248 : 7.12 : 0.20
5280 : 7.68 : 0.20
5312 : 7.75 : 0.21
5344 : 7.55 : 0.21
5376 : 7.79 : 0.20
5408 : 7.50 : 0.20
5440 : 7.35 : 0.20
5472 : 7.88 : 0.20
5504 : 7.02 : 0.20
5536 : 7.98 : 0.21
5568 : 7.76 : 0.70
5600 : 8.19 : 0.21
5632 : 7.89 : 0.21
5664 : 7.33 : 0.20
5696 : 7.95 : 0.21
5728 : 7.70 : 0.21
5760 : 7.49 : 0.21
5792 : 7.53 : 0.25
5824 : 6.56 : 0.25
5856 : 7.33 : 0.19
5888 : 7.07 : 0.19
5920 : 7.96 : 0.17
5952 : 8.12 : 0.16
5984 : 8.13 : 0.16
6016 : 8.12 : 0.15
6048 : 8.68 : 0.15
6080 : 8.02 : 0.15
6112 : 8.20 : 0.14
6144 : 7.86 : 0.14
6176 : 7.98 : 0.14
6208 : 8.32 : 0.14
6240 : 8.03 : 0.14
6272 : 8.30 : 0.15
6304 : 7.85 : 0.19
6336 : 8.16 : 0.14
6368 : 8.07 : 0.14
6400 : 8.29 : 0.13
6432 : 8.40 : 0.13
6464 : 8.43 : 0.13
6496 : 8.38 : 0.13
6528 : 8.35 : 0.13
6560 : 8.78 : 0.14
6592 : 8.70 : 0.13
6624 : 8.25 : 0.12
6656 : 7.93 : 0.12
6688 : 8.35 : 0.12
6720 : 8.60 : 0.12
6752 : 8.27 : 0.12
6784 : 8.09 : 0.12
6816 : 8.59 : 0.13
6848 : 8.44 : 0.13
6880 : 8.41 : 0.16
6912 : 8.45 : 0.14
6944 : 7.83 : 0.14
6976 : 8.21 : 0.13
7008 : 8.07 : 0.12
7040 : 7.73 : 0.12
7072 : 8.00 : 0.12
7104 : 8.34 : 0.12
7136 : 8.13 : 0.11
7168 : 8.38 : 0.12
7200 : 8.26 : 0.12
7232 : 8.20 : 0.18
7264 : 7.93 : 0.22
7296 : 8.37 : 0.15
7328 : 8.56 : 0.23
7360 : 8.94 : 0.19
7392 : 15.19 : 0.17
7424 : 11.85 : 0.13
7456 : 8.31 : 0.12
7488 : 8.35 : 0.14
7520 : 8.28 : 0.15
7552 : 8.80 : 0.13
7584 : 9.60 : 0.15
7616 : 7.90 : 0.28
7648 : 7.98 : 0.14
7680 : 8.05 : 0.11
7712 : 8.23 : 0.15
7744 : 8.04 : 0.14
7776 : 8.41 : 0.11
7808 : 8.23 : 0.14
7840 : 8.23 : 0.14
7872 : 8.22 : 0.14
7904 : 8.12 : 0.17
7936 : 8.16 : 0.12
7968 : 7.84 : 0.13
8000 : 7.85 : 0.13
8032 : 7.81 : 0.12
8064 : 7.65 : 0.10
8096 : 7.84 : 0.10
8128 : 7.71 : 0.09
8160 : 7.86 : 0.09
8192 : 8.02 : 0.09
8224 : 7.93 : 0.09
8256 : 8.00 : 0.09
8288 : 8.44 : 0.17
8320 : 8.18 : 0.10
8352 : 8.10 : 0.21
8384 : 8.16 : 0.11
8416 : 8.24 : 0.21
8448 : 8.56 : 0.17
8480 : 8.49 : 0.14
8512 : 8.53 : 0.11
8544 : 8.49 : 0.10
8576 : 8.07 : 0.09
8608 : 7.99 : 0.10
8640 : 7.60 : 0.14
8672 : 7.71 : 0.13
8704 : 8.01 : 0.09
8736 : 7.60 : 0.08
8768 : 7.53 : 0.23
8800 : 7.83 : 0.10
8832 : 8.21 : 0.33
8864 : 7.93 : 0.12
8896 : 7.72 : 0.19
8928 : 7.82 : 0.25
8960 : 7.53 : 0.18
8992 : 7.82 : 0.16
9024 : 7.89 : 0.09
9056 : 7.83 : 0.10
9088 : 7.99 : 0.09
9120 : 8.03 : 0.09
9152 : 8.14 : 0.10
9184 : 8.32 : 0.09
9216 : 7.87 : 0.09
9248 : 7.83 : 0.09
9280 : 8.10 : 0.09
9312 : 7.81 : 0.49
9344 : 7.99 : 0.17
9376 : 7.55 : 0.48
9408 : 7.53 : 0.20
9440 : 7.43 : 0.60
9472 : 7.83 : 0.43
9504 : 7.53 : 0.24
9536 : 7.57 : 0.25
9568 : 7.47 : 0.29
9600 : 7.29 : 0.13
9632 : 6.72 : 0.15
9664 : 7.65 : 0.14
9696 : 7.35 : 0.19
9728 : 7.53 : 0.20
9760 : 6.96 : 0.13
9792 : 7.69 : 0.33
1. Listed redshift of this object 0.126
